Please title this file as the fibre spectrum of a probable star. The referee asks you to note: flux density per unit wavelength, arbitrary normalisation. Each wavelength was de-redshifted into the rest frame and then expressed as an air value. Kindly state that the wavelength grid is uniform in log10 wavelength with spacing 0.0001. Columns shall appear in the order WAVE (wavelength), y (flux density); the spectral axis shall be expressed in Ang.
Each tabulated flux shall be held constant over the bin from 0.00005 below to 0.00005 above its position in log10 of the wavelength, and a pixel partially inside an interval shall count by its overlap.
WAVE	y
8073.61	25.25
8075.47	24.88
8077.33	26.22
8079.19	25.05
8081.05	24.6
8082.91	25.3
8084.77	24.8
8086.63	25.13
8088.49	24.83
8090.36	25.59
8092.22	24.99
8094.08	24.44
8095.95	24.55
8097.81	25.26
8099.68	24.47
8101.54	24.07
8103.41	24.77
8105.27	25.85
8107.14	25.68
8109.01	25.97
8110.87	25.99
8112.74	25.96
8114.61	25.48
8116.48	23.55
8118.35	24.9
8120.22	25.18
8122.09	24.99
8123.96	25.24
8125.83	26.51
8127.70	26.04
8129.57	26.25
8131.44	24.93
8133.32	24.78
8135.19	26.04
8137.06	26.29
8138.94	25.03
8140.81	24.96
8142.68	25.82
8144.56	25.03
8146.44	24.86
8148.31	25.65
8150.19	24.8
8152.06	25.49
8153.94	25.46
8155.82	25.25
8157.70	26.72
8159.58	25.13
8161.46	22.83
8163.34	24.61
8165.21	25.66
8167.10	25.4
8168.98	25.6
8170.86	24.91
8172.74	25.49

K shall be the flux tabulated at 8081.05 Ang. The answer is 24.6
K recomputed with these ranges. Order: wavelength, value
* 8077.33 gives 26.22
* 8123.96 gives 25.24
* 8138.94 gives 25.03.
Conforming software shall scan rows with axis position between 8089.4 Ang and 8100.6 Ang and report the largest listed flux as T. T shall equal 25.59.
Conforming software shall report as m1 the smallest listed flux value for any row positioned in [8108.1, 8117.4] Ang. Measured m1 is 23.55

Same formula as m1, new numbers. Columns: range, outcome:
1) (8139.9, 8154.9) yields 24.8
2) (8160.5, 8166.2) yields 22.83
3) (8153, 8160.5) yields 25.13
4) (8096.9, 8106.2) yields 24.07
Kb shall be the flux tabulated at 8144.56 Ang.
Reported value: 25.03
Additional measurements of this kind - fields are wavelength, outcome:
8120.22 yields 25.18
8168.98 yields 25.6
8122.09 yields 24.99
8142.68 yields 25.82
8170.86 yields 24.91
